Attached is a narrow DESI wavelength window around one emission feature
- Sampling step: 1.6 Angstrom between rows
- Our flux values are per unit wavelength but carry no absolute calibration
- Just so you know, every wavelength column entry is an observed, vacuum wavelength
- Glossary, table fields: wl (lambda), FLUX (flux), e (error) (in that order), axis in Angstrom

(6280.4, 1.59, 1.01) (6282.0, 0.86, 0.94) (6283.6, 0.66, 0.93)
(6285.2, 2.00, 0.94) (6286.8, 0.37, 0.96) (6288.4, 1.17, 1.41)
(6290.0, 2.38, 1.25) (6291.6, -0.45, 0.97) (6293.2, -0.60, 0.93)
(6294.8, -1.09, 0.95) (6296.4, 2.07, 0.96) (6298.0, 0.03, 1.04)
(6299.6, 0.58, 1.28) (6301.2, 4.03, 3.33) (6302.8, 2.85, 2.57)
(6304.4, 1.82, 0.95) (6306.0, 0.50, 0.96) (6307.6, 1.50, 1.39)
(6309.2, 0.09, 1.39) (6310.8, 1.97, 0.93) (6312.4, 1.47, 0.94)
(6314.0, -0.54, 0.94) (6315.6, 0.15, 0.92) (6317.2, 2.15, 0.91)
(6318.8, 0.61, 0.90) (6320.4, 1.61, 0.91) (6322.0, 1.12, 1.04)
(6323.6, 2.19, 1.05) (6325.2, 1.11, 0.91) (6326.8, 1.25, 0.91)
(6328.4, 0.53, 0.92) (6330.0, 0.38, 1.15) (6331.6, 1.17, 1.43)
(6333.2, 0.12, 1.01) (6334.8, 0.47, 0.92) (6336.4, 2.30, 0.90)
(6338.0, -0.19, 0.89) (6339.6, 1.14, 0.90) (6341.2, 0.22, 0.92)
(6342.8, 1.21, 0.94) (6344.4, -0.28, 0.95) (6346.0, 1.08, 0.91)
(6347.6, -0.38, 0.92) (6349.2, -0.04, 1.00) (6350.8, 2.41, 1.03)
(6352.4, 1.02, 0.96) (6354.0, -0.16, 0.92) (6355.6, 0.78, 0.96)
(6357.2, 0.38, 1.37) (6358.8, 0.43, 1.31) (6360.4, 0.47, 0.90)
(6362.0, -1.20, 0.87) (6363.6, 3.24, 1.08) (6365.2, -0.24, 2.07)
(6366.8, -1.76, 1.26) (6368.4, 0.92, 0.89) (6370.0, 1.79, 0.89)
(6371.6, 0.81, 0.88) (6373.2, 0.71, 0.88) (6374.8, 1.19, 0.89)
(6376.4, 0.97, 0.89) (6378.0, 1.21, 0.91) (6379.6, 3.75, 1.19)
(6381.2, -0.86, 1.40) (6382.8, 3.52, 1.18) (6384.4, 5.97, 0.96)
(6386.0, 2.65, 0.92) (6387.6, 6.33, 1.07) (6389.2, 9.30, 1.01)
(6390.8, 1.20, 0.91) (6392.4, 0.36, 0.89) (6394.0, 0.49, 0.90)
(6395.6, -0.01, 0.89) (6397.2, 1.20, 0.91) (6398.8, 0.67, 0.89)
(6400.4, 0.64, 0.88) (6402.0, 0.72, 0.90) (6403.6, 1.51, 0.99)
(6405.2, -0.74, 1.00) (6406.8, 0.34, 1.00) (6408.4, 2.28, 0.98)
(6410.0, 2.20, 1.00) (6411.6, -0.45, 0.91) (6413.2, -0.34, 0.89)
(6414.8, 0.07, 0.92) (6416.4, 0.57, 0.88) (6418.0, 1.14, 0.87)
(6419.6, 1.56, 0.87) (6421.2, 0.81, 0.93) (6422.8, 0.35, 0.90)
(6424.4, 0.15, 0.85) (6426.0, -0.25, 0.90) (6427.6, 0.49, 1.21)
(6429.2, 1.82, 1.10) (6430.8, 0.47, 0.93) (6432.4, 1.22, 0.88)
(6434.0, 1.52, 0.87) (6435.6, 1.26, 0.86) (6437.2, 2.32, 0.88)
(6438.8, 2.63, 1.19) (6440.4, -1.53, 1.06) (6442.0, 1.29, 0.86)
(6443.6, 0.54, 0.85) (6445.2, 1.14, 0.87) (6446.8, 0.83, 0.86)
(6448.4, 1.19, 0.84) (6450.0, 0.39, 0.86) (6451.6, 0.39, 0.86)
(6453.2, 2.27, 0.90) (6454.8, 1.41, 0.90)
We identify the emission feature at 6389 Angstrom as [O II]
